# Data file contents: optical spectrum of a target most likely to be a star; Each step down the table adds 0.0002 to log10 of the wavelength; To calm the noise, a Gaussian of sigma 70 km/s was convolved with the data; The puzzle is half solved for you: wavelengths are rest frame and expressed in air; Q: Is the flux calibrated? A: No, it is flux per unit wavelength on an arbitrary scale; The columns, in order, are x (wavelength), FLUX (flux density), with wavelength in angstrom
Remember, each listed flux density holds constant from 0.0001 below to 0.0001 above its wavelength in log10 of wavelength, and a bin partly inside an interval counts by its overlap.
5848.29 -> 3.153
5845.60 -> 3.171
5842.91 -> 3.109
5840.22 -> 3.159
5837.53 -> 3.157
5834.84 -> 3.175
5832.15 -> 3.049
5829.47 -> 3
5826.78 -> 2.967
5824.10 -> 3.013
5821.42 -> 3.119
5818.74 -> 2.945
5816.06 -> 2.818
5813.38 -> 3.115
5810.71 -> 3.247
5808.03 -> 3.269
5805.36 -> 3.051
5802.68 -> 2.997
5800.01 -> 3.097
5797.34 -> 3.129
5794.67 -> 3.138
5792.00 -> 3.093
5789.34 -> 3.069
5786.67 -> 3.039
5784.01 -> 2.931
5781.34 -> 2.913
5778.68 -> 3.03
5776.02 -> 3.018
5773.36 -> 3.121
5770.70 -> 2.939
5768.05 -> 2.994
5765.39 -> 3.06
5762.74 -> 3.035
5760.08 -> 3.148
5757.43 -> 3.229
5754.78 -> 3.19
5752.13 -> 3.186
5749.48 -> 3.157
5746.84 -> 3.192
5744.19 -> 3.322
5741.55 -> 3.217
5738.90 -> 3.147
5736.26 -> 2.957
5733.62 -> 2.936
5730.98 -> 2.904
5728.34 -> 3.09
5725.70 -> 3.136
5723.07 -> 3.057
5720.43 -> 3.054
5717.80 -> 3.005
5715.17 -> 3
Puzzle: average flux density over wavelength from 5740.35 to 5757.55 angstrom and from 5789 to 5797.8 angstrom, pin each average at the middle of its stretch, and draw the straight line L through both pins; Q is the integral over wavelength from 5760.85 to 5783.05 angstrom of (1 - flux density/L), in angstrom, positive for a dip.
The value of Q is 1.0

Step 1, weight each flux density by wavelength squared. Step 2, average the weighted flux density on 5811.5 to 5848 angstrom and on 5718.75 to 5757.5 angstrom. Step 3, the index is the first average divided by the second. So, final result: 1.0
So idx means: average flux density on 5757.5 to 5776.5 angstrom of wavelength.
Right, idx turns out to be 3.06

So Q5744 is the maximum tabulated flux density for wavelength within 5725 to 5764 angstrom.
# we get 3.322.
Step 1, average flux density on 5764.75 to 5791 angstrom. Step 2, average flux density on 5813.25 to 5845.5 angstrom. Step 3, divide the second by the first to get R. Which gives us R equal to 1.01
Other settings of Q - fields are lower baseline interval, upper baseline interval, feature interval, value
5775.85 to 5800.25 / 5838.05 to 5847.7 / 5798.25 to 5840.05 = 0.4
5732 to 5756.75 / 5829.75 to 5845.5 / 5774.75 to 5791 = 0.7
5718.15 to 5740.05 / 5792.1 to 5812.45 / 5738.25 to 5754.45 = -0.8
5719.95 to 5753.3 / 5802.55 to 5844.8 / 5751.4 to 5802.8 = 0.4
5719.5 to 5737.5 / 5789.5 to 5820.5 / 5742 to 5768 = -1.0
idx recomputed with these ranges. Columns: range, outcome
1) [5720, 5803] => 3.08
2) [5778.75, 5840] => 3.06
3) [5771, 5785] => 3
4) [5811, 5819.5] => 3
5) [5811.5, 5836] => 3.03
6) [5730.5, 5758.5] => 3.14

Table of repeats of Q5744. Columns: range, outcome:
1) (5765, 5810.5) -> 3.269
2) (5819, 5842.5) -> 3.175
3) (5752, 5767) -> 3.229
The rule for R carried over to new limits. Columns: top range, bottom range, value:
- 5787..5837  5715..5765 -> 0.99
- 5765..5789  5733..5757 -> 0.95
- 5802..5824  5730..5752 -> 0.99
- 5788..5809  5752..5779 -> 1.01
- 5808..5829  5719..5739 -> 1.01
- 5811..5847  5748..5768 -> 0.98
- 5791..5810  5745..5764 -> 0.98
